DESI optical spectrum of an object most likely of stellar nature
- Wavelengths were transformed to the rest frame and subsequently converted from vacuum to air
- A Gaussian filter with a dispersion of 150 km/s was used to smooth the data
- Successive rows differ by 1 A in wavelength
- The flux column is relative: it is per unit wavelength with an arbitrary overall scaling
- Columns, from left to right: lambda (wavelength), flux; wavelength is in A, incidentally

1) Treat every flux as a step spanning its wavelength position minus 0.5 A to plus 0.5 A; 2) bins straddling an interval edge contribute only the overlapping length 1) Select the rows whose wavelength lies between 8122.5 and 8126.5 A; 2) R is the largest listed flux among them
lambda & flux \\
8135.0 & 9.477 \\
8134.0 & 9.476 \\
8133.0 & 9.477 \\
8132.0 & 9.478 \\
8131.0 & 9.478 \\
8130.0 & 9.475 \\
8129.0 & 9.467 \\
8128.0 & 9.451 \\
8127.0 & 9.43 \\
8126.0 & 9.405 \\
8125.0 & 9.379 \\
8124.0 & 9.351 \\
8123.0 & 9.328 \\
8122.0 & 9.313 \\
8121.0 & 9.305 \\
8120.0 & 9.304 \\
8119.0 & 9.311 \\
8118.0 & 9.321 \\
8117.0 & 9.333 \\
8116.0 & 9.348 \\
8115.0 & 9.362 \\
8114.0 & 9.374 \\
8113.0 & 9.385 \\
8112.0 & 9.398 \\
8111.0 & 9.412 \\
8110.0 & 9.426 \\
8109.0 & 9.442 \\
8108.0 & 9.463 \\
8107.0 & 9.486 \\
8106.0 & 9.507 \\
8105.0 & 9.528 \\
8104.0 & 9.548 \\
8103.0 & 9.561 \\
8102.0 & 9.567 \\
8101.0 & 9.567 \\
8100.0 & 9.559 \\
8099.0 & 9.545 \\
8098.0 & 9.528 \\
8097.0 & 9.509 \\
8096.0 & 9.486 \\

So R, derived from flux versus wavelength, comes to 9.405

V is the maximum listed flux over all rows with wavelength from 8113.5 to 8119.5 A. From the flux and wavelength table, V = 9.374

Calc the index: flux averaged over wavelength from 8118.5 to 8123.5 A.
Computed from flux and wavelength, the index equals 9.31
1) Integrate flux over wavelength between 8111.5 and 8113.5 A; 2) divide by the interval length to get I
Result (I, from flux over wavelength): 9.39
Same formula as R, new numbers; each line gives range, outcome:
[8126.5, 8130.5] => 9.475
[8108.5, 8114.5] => 9.442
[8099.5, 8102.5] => 9.567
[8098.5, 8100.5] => 9.559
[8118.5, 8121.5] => 9.311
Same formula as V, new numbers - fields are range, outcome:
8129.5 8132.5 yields 9.478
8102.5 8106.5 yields 9.561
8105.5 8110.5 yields 9.507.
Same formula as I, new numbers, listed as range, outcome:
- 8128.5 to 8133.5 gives 9.47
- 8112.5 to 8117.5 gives 9.36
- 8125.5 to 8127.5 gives 9.42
